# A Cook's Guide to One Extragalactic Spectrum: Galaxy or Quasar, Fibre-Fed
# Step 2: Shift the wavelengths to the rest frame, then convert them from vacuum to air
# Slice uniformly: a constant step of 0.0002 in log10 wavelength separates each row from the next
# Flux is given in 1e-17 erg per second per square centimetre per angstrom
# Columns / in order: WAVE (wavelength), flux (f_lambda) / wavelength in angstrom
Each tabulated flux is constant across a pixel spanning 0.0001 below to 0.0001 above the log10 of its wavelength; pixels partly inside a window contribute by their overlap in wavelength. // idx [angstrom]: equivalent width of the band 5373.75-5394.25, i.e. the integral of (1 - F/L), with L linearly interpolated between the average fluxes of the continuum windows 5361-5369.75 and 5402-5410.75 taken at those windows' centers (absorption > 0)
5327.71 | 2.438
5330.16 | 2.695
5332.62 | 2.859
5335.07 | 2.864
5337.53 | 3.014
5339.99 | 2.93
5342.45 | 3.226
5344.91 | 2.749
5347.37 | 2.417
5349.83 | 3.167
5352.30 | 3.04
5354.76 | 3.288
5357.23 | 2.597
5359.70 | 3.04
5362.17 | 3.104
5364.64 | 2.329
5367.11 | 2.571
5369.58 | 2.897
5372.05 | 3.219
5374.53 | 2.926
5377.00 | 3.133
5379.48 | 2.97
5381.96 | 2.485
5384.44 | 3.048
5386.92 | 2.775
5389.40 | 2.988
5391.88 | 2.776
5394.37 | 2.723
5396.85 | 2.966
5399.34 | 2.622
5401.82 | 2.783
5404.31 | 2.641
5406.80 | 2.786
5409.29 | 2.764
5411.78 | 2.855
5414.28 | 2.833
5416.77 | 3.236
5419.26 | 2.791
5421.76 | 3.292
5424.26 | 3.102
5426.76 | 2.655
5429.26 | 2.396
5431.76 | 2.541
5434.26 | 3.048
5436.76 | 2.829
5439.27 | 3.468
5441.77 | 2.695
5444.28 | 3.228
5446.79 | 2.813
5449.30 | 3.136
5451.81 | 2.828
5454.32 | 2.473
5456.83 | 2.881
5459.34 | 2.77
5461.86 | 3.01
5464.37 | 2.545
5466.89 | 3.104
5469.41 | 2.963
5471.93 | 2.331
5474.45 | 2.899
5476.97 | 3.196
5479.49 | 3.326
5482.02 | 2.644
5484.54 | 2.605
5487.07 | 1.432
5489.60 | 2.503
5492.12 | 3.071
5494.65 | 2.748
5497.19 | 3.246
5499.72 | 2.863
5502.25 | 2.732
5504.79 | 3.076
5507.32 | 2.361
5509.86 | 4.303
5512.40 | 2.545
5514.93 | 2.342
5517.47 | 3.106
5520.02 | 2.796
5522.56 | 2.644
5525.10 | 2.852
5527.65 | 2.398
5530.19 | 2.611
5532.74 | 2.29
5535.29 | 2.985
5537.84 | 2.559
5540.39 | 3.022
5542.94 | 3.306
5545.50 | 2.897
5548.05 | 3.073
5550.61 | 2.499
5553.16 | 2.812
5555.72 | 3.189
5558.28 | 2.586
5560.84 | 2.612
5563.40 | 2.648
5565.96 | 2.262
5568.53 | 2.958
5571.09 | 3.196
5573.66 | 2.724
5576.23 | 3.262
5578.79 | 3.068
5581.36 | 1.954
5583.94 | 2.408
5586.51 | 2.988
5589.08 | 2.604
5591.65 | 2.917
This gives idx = -1.19 angstrom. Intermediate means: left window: 2.7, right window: 2.74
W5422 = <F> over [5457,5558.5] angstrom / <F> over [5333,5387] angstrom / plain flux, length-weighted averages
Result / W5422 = 0.97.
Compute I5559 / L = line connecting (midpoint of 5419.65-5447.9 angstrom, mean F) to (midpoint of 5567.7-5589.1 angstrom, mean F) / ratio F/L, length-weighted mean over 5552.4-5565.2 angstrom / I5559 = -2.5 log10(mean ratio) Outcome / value 0.028 mag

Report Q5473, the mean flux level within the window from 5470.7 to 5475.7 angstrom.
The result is 2.62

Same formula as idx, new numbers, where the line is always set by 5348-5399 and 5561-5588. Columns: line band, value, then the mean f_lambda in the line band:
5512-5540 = 1.1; 2.66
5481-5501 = 1.2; 2.64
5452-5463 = 0.2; 2.79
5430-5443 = -0.2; 2.9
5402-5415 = 0.4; 2.77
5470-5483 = -0.3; 2.89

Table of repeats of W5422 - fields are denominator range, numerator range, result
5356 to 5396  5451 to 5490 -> 0.96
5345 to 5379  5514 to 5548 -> 0.96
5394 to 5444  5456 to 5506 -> 0.98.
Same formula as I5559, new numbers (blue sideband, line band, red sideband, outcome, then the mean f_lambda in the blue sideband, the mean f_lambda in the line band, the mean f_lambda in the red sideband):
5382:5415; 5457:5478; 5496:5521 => 0.014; 2.8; 2.85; 2.94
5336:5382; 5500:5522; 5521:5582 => -0.035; 2.91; 2.9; 2.78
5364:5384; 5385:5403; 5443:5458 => 0.015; 2.84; 2.81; 2.89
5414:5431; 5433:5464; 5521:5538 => -0.034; 2.89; 2.92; 2.63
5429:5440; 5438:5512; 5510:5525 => -0.008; 2.87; 2.87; 2.82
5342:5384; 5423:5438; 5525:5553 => 0.031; 2.89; 2.76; 2.77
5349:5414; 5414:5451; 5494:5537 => -0.036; 2.86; 2.94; 2.82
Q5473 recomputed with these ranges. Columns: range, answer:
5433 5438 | 2.94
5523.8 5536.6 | 2.63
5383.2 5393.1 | 2.9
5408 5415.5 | 2.82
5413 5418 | 3.03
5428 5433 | 2.47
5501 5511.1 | 3.11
